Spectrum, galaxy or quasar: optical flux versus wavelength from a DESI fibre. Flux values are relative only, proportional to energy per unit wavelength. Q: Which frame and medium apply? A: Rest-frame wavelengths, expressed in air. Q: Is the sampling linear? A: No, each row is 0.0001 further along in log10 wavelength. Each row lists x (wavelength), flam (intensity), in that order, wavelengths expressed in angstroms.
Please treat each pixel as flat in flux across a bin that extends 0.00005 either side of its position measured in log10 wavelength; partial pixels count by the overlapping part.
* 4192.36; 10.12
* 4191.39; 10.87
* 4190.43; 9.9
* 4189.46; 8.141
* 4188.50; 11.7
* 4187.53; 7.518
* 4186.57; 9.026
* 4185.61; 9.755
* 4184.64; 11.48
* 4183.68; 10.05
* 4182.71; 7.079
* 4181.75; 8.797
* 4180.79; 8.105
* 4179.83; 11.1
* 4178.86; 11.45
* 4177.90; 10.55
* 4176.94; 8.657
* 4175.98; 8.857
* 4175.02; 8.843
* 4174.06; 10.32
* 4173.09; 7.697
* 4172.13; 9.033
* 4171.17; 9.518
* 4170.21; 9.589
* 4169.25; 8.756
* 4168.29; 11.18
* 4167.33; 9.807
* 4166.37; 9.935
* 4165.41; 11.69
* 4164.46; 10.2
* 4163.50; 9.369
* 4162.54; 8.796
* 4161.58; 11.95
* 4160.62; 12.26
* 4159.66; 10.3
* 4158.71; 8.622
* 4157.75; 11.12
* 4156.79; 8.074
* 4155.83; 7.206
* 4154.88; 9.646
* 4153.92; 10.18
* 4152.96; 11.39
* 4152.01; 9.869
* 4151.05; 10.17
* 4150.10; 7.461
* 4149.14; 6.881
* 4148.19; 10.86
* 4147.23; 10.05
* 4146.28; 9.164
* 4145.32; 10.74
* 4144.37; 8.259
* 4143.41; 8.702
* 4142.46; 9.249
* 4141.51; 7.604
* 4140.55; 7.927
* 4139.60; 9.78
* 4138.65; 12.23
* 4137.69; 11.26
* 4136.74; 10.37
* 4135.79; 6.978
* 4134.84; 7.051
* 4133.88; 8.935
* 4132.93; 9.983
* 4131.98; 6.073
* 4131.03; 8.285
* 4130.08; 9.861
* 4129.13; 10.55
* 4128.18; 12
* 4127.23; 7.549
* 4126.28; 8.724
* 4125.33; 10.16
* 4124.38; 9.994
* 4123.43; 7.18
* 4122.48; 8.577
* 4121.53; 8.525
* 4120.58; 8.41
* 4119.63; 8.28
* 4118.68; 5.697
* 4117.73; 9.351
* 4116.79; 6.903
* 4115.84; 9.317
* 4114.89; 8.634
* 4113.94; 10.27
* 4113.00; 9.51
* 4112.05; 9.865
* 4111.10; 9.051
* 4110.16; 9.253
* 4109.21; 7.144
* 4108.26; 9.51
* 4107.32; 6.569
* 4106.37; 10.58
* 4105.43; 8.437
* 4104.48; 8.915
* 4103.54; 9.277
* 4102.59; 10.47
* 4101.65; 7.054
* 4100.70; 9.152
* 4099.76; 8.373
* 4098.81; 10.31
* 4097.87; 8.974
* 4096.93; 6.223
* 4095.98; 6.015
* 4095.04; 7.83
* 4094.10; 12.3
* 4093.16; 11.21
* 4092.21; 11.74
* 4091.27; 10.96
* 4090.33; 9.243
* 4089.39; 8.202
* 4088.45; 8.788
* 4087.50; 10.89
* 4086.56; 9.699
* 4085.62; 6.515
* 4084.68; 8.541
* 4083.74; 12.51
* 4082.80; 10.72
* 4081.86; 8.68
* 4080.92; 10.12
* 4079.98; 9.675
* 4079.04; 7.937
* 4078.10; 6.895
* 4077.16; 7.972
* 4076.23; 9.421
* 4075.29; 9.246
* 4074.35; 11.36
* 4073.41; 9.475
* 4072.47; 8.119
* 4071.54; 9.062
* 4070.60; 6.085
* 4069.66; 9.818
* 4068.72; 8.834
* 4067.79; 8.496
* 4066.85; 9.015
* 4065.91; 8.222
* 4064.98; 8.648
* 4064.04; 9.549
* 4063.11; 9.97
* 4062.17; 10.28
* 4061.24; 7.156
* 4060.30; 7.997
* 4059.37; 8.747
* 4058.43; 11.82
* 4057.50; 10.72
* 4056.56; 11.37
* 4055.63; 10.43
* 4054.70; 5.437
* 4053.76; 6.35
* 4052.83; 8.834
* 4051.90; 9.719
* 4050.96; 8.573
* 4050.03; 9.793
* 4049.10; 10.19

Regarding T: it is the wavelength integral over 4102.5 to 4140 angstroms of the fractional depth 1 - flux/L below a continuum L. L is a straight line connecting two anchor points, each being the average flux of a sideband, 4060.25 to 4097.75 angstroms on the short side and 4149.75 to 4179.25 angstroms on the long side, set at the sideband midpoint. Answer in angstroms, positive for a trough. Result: 1.8 angstroms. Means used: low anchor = 9.1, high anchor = 9.76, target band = 8.97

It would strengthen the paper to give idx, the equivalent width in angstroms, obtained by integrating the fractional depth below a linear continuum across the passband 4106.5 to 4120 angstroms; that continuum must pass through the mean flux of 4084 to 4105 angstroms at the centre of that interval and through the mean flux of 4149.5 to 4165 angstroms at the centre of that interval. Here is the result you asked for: 1.1 angstroms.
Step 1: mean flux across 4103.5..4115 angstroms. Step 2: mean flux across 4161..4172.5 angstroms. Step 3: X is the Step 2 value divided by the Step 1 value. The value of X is 1.11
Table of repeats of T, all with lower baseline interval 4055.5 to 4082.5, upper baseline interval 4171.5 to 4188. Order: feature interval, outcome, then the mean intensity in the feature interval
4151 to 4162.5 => -0.91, 10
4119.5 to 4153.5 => 0.34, 9.15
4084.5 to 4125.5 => 1.31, 8.9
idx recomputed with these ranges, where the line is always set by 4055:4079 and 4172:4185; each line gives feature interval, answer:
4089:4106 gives 0.0 angstroms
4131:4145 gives 0.6 angstroms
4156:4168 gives -1.0 angstroms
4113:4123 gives 0.9 angstroms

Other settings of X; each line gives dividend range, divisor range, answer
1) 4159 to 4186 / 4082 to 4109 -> 1.06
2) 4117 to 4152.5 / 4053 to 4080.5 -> 1.01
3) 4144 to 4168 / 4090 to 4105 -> 1.06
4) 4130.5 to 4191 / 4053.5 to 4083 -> 1.05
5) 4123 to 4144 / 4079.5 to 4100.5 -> 0.97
